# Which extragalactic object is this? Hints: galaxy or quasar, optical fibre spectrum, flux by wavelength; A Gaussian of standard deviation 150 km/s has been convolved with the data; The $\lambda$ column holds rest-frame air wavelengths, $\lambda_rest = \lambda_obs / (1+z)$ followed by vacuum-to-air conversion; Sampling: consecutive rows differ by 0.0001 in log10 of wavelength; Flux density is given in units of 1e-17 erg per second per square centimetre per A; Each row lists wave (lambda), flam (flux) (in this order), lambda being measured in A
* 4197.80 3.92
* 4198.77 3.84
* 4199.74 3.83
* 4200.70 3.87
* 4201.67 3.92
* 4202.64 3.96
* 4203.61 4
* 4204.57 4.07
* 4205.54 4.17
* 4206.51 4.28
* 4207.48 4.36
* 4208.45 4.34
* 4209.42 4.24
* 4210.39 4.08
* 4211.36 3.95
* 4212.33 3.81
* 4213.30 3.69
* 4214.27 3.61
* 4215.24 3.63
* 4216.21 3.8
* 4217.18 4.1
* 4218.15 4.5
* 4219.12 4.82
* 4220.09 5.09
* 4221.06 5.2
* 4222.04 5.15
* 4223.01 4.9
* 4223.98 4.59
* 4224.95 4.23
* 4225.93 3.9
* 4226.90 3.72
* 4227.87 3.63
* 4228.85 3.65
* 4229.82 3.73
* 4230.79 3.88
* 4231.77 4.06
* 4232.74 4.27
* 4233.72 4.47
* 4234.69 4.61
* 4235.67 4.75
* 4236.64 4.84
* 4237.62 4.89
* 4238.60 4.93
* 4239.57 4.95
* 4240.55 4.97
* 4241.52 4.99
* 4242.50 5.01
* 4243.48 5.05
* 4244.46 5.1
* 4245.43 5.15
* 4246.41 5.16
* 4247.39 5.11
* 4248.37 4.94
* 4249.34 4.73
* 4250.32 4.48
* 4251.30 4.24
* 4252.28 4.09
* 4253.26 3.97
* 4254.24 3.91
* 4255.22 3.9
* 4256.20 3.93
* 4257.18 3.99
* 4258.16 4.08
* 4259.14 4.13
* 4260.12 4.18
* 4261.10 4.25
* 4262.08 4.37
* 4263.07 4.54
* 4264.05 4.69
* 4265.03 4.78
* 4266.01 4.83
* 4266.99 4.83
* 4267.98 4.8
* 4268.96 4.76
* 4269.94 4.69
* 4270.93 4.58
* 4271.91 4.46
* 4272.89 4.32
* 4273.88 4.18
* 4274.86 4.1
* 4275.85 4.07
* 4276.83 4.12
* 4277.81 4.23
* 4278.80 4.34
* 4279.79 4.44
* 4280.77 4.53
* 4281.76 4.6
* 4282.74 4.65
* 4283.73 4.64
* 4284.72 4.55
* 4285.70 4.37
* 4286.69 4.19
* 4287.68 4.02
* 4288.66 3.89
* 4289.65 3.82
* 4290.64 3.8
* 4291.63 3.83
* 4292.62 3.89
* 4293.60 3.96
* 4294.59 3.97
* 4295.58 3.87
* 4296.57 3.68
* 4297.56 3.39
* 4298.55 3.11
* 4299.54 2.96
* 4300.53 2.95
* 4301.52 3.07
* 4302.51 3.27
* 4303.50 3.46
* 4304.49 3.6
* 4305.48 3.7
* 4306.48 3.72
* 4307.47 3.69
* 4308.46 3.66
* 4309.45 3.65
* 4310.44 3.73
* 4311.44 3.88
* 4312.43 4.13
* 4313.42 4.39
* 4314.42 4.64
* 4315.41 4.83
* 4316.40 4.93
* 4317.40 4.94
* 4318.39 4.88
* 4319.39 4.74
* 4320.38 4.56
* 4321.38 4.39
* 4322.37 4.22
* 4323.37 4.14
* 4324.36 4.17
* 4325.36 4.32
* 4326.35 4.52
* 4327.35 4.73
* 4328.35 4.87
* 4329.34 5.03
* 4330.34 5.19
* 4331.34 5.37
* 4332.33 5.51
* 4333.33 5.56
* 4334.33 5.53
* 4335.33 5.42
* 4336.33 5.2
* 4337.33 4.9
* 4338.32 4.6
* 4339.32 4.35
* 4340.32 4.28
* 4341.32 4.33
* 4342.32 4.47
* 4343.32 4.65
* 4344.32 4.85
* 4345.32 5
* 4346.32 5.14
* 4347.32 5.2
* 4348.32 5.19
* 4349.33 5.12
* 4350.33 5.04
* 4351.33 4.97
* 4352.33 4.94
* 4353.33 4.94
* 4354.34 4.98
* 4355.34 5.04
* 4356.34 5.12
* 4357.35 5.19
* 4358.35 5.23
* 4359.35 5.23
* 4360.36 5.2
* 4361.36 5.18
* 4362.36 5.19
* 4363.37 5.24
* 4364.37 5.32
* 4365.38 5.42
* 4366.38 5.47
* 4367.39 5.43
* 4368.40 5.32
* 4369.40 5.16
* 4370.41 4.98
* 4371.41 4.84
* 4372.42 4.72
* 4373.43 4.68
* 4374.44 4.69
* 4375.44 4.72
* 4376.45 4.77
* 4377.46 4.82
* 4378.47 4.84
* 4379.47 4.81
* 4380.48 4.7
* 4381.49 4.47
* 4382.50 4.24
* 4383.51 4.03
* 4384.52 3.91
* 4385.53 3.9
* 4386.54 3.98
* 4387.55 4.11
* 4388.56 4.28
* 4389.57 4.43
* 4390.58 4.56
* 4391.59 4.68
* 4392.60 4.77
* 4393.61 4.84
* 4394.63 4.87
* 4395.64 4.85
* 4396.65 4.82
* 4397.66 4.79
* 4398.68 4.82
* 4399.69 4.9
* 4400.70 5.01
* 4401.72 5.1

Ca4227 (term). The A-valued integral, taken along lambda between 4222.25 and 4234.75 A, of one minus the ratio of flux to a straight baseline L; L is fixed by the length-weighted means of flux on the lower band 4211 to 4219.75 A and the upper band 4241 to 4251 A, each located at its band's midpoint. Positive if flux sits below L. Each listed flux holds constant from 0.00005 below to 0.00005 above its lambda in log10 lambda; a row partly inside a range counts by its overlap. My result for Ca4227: 0.79 A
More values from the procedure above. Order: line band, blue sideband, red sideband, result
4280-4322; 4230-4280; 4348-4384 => 6.1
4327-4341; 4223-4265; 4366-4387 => -1.3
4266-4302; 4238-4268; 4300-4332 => 2.5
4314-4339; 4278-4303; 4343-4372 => -1.5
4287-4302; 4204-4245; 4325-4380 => 3.5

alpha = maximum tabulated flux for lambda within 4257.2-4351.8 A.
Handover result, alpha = 5.56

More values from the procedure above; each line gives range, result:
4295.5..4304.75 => 3.87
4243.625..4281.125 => 5.16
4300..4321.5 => 4.94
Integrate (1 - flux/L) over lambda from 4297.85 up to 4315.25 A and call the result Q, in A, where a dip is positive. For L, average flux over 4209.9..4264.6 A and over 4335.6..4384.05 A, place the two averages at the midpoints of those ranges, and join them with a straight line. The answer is 3.90 A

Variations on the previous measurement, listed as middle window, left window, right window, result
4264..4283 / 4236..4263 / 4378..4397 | 0.24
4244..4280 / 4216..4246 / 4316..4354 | 1.53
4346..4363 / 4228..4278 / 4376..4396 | -2.37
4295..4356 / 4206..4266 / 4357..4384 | 4.15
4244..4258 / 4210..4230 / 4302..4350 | -0.56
